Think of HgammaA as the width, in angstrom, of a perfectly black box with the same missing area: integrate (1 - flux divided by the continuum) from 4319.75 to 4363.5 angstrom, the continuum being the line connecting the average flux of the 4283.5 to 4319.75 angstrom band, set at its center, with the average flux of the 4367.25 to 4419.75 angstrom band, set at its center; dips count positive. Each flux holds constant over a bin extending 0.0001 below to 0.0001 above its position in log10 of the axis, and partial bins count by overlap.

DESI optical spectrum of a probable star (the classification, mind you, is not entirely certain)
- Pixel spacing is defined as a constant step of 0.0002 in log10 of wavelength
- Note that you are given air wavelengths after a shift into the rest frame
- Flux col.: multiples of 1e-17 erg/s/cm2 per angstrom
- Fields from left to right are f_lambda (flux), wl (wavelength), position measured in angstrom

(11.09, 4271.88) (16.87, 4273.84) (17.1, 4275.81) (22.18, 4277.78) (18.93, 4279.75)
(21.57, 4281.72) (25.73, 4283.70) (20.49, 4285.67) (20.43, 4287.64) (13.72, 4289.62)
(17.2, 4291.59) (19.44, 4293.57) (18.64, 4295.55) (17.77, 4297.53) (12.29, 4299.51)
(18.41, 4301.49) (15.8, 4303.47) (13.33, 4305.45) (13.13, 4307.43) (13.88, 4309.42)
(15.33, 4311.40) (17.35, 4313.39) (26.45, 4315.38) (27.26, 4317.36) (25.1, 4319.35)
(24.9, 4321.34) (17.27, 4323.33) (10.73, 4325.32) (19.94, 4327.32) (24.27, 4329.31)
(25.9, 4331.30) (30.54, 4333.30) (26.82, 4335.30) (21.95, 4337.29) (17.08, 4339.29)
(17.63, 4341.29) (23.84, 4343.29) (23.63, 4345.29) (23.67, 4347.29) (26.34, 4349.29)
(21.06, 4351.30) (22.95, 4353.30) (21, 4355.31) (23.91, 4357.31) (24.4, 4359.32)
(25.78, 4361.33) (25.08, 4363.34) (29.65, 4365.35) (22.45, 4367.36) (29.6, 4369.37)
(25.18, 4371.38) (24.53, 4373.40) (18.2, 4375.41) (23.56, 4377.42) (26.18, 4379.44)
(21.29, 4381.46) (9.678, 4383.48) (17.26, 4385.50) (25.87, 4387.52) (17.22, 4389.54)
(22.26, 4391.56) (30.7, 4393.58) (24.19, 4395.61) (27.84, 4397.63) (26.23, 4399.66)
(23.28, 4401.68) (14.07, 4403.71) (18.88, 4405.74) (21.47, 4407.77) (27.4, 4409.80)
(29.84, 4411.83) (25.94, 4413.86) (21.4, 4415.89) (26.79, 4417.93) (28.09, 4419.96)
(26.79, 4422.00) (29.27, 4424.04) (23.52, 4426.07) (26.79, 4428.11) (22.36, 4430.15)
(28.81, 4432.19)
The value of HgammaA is -4.8 angstrom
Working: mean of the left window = 18.3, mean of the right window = 23.2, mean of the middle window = 22.7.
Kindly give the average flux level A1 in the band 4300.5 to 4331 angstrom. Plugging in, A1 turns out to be 19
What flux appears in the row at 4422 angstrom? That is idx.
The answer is 26.79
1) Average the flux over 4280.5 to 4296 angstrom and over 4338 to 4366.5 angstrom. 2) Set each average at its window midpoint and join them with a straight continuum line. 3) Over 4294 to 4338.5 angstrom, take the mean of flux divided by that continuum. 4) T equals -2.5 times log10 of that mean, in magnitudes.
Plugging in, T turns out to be 0.08 mag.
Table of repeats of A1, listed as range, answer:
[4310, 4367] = 22.8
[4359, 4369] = 25.8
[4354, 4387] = 23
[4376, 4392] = 20.3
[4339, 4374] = 23.9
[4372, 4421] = 23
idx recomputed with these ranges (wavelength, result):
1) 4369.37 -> 29.6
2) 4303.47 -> 15.8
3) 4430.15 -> 22.36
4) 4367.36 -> 22.45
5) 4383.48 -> 9.678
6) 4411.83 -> 29.84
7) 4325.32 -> 10.73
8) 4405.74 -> 18.88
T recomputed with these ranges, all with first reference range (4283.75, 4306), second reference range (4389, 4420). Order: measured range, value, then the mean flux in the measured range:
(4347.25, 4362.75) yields -0.12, 23.7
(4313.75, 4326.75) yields -0.14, 21.7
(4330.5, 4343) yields -0.17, 23.3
